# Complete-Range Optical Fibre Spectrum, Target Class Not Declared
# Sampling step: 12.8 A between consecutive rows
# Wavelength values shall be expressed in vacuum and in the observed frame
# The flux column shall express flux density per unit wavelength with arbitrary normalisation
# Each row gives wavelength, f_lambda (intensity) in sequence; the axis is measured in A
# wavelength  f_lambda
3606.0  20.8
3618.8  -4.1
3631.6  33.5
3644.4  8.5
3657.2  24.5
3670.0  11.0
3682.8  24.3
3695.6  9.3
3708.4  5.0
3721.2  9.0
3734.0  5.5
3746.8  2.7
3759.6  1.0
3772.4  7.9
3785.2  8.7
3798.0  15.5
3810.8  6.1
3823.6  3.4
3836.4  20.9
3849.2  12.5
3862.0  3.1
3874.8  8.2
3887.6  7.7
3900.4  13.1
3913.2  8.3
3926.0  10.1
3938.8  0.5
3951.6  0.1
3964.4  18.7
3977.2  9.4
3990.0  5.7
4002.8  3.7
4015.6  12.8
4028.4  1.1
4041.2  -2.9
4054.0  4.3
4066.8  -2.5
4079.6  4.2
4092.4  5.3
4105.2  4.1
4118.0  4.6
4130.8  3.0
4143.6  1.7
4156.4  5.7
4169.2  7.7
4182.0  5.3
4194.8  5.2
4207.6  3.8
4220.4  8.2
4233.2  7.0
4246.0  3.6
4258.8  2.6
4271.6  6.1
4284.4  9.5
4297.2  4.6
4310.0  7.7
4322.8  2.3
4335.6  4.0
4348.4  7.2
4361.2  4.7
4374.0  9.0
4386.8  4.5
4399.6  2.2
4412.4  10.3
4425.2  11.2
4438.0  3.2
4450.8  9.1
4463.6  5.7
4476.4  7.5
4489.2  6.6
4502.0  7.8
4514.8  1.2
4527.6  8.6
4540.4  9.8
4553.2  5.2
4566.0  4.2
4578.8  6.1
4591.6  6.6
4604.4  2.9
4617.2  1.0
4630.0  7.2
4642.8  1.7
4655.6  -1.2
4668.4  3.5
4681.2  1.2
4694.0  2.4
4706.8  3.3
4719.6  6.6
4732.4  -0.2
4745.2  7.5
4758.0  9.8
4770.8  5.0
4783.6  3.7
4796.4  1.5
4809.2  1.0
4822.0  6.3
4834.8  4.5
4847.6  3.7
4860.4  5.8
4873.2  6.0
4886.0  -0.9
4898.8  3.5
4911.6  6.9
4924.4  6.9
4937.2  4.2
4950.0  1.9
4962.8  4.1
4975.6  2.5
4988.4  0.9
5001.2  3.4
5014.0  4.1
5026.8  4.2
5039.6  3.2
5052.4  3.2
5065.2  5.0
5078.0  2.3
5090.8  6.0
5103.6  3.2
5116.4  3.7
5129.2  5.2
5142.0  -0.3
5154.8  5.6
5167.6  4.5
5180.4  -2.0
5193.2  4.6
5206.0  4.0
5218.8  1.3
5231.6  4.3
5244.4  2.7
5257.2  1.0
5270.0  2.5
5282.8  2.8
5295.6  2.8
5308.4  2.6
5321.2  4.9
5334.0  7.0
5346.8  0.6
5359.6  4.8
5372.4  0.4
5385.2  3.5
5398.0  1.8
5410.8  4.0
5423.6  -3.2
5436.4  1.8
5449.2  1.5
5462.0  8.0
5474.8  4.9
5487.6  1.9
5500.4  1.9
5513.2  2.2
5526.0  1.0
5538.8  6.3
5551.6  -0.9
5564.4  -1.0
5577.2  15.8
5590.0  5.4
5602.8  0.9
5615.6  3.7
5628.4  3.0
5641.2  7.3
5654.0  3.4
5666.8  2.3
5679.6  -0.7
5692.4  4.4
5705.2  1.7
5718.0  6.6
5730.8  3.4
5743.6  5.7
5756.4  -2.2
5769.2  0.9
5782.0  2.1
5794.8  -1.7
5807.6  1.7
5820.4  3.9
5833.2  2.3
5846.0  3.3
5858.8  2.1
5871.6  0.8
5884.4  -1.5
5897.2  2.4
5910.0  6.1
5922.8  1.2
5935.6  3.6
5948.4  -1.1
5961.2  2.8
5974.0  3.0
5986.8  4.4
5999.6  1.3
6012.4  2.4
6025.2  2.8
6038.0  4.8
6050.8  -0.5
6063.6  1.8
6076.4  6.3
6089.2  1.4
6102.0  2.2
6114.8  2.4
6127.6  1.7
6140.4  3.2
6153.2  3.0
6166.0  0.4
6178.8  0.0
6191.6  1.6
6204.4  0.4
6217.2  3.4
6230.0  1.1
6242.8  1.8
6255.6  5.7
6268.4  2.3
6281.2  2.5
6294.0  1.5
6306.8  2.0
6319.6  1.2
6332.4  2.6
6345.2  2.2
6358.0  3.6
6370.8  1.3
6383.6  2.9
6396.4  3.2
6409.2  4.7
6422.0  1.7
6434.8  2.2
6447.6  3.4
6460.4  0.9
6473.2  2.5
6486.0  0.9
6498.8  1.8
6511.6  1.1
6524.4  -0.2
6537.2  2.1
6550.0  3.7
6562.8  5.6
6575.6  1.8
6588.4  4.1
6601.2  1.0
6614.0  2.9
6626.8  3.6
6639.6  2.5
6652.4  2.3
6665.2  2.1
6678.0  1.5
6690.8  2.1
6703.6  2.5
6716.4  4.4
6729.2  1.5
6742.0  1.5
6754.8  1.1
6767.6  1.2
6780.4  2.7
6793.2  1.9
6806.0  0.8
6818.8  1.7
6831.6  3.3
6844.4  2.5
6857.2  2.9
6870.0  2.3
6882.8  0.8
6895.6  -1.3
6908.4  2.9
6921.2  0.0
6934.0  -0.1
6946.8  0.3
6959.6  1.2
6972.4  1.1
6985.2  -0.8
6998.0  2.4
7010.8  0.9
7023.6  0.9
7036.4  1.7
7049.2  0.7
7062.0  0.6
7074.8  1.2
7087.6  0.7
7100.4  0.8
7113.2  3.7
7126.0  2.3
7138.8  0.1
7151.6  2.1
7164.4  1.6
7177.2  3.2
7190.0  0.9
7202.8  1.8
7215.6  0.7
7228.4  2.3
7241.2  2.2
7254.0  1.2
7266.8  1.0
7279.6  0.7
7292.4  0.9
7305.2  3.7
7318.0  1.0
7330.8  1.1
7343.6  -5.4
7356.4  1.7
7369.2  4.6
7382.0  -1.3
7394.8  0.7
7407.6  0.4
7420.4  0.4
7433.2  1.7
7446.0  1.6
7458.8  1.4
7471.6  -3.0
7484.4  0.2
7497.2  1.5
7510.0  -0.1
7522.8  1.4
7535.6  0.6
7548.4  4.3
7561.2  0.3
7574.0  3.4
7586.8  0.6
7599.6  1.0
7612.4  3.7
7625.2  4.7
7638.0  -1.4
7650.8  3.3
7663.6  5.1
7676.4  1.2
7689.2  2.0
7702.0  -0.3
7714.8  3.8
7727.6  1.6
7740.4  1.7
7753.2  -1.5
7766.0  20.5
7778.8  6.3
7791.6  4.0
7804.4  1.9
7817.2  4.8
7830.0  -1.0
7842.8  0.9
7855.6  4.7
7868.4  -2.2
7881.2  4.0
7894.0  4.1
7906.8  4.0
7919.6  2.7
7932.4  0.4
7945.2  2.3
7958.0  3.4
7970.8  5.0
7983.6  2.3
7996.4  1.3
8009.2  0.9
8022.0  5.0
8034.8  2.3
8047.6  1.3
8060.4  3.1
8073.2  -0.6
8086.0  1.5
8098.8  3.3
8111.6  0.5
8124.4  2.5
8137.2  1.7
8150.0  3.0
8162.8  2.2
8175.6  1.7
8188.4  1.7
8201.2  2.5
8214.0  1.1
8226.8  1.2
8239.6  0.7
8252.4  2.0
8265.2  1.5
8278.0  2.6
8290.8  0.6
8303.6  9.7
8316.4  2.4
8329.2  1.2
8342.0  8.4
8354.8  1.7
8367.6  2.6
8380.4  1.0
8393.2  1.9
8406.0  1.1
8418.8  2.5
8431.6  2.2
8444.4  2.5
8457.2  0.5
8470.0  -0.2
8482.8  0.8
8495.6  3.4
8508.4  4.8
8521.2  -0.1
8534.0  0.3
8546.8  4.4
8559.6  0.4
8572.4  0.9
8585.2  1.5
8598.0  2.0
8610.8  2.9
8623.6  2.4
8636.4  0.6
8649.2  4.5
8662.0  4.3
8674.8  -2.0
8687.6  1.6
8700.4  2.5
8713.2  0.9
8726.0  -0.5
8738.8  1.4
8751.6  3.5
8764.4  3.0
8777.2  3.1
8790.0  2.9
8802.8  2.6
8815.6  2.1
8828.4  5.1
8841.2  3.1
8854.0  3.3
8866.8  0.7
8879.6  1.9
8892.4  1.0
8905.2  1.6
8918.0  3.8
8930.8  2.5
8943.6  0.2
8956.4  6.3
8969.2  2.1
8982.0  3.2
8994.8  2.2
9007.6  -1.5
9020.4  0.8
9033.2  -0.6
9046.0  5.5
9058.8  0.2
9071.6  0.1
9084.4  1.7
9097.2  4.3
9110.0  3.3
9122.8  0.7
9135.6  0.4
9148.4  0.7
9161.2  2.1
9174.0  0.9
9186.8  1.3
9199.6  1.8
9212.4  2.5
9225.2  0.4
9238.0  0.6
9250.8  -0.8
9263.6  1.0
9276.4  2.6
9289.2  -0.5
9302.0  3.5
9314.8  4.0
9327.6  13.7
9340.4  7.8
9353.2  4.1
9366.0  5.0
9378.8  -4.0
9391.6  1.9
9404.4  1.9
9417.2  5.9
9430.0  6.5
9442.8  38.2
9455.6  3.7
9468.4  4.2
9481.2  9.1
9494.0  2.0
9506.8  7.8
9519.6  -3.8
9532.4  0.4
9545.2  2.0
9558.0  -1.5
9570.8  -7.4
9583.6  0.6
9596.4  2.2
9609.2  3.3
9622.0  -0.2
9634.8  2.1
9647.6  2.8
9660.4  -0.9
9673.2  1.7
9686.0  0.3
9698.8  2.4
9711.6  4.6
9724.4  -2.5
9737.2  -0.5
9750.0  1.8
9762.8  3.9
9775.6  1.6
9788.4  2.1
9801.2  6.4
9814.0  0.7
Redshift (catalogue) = 1.08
